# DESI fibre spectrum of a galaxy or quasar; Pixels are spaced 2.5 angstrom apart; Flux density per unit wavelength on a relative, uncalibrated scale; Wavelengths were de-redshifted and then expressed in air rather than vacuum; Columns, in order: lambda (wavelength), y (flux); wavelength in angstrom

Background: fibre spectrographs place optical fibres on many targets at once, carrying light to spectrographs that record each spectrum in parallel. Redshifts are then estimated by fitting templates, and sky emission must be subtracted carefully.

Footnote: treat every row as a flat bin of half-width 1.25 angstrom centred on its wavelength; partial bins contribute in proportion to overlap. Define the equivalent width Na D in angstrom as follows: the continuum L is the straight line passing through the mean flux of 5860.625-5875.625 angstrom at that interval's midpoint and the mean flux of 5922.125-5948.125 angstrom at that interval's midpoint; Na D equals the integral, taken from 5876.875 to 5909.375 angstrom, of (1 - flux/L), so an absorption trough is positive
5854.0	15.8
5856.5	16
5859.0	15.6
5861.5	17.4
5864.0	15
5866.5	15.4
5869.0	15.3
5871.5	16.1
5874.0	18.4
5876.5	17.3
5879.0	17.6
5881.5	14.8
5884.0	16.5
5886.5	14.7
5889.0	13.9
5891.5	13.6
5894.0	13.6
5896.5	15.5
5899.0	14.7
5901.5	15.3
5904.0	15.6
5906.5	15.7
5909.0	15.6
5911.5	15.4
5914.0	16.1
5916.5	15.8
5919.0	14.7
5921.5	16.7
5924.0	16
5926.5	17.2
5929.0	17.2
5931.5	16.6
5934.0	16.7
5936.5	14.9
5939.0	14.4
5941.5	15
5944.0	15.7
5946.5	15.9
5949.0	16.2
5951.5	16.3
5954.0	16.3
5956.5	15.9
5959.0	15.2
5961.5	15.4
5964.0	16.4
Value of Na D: 1.91 angstrom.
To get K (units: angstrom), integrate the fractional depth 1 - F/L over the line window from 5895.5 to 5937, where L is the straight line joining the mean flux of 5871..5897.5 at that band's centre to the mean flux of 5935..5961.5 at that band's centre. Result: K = -0.7 angstrom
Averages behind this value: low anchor 15.6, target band 15.9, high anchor 15.6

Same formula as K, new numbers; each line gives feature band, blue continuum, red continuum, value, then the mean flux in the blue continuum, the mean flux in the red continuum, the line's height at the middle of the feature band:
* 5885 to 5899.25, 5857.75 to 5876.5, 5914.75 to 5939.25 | 1.62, 16.2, 16.1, 16.2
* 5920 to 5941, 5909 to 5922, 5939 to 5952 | -0.65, 15.7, 15.7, 15.7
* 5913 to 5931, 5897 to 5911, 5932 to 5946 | -0.99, 15.4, 15.4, 15.4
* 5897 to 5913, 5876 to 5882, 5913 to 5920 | 0.50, 16.7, 15.5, 15.9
